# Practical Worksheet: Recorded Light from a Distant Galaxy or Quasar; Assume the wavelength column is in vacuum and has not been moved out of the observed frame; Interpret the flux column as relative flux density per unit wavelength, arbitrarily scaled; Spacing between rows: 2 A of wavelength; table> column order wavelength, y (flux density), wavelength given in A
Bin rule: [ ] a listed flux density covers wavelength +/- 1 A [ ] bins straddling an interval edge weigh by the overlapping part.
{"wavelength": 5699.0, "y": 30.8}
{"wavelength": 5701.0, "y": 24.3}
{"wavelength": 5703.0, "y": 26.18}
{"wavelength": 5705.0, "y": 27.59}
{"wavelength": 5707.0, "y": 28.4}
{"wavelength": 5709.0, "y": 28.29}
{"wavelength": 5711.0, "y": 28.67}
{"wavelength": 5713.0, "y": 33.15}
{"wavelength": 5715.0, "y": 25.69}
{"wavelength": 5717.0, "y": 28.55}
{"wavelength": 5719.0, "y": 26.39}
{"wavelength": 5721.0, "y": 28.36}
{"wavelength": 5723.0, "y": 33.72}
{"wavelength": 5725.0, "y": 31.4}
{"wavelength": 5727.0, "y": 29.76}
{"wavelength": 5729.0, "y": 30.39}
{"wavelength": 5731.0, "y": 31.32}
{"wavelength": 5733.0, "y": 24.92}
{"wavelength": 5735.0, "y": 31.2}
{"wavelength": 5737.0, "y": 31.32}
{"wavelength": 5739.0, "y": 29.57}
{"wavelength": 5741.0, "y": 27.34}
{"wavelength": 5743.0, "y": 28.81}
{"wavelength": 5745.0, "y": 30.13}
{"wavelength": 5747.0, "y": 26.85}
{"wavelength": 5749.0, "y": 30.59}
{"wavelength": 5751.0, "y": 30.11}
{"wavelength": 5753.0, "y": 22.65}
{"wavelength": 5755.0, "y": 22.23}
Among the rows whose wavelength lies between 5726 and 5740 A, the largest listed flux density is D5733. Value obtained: 31.32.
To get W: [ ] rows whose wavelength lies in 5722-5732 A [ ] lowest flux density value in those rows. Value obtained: 29.76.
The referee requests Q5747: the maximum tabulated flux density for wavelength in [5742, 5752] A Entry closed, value 30.59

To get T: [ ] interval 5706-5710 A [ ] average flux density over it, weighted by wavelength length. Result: 28.3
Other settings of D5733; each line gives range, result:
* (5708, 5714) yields 33.15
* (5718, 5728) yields 33.72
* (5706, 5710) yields 28.4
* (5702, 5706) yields 27.59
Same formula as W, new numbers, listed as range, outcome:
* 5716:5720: 26.39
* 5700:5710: 24.3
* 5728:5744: 24.92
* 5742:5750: 26.85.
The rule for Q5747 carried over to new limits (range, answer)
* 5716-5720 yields 28.55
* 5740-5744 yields 28.81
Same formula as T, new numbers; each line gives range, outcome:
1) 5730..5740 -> 29.7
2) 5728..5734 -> 28.9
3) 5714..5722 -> 27.2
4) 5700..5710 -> 27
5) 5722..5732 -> 31.3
